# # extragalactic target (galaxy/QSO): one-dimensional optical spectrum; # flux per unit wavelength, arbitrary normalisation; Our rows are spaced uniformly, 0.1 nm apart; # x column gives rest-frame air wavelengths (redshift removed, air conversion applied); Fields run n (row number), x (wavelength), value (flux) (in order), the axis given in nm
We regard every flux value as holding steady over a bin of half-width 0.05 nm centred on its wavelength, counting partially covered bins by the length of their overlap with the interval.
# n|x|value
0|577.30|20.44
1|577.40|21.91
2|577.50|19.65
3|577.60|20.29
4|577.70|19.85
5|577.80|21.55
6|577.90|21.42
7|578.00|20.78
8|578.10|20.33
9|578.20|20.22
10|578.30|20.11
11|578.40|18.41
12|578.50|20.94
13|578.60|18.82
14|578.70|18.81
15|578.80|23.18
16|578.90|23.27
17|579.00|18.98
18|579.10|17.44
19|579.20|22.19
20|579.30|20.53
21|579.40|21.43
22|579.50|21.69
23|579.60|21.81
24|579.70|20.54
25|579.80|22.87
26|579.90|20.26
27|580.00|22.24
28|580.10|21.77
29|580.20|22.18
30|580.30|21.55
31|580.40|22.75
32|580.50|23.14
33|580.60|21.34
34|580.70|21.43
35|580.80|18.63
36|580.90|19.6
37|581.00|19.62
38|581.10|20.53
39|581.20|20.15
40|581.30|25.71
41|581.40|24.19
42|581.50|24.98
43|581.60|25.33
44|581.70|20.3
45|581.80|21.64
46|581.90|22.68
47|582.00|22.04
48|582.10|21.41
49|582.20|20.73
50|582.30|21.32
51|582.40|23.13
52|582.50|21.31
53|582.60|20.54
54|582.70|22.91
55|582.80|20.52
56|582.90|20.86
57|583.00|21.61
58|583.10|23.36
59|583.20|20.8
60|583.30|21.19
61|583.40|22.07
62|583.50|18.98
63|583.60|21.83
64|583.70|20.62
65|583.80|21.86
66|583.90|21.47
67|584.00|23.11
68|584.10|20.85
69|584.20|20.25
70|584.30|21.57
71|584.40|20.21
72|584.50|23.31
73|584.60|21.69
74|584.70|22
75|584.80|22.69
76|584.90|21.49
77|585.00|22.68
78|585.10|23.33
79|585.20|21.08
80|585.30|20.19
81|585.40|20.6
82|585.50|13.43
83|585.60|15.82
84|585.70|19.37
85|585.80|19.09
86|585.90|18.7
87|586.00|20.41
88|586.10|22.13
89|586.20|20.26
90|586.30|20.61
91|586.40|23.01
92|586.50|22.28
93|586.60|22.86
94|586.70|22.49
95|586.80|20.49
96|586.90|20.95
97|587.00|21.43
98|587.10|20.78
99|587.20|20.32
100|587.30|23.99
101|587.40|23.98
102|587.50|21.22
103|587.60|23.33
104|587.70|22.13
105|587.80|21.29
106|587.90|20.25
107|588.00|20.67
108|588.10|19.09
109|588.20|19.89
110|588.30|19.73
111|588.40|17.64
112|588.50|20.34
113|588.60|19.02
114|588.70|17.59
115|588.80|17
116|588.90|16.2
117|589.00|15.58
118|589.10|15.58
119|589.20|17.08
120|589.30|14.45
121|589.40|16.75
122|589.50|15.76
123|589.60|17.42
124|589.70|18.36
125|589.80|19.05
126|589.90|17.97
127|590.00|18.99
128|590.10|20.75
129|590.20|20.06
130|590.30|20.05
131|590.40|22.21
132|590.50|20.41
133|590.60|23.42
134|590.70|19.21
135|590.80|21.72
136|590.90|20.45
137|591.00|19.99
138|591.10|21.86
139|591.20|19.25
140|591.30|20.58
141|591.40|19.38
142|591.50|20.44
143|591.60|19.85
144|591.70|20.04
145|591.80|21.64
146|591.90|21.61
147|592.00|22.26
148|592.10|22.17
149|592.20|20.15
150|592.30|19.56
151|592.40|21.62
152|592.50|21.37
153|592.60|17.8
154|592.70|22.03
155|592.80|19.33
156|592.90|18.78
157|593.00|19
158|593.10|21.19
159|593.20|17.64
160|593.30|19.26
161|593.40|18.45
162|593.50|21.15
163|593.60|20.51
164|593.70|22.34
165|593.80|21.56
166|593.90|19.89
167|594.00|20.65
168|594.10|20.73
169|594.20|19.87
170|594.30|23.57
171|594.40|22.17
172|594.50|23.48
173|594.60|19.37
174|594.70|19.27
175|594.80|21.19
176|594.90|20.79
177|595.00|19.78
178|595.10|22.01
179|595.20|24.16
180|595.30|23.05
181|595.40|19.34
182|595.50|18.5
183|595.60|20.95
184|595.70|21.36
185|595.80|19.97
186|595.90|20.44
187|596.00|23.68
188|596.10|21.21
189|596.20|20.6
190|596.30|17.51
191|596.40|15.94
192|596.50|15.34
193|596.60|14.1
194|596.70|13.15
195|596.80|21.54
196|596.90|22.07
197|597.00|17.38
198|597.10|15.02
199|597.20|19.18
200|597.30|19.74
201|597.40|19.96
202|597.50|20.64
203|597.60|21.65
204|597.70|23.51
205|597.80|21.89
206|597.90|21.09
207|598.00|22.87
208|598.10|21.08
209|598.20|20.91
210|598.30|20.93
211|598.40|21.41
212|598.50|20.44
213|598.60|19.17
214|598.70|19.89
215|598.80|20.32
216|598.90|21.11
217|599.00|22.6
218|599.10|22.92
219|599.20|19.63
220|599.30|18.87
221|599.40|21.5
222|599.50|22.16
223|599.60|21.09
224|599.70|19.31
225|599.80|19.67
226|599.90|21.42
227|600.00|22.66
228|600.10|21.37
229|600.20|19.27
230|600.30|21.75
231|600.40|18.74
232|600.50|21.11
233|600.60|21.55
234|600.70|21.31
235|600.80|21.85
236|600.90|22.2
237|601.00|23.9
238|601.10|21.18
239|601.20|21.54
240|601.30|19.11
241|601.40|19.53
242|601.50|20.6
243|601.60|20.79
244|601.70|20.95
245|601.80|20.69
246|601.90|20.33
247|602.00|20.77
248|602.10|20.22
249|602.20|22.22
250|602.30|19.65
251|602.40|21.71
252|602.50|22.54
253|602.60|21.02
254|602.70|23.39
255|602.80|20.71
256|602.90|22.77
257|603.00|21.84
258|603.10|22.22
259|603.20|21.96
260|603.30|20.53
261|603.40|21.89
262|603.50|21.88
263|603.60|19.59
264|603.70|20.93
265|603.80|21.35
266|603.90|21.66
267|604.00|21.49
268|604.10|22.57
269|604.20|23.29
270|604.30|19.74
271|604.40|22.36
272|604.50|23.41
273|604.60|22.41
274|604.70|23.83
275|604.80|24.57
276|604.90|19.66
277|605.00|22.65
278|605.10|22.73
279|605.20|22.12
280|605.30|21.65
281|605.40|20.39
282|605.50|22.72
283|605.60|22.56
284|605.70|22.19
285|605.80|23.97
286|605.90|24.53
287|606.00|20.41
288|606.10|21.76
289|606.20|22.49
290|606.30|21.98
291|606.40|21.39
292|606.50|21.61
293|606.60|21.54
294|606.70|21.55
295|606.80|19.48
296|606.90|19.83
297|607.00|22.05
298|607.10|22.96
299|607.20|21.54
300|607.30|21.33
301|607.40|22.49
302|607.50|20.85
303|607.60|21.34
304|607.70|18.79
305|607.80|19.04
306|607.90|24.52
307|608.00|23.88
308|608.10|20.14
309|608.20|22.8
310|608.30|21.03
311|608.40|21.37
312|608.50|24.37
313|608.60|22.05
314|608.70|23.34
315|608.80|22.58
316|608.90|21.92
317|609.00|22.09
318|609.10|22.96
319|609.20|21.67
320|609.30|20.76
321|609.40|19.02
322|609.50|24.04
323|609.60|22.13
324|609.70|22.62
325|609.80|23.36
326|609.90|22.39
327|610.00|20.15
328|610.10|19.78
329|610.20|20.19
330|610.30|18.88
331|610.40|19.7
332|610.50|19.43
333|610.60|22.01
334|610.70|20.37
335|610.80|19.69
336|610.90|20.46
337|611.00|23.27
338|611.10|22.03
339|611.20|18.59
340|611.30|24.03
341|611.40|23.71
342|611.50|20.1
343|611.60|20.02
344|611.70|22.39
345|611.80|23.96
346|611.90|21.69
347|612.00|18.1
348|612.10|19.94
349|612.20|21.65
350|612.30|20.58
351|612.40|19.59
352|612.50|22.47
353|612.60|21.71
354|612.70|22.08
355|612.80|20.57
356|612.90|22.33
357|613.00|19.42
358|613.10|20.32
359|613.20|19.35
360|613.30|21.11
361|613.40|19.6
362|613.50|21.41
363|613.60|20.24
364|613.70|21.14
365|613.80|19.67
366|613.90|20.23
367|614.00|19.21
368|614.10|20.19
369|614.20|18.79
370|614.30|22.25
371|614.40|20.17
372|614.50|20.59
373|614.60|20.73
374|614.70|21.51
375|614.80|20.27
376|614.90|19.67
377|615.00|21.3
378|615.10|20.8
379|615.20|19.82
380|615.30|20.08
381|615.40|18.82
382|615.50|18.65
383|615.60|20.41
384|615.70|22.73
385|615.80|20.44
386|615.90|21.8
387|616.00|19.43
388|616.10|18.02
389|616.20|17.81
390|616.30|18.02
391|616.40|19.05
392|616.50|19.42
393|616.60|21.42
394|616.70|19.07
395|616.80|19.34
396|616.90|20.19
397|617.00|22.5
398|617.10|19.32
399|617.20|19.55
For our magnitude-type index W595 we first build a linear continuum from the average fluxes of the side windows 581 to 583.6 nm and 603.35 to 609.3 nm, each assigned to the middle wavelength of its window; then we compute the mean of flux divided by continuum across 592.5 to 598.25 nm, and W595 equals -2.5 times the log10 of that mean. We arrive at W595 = 0.09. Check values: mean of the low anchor 21.9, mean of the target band 20.2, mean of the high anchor 21.9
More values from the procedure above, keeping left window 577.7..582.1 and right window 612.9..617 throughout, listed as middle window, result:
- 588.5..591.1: 0.12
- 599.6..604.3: -0.03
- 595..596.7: 0.06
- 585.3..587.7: 0.02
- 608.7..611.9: -0.06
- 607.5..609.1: -0.08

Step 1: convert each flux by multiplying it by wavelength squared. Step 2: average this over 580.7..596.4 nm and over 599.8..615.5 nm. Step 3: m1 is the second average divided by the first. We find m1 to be 1.1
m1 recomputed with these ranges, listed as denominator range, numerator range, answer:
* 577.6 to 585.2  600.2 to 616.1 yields 1.09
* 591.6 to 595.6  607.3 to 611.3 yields 1.09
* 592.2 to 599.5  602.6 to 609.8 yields 1.12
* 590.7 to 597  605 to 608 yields 1.12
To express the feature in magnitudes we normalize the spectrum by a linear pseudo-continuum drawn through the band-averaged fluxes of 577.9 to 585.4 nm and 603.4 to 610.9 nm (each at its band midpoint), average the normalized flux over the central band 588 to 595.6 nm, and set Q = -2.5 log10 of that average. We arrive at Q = 0.09 mag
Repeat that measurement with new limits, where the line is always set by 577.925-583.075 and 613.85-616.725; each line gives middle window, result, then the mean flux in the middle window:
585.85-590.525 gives 0.07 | 19.8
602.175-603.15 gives -0.07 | 21.8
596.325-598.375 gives 0.07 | 19.4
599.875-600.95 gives -0.03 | 21.2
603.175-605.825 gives -0.08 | 22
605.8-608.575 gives -0.07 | 21.7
